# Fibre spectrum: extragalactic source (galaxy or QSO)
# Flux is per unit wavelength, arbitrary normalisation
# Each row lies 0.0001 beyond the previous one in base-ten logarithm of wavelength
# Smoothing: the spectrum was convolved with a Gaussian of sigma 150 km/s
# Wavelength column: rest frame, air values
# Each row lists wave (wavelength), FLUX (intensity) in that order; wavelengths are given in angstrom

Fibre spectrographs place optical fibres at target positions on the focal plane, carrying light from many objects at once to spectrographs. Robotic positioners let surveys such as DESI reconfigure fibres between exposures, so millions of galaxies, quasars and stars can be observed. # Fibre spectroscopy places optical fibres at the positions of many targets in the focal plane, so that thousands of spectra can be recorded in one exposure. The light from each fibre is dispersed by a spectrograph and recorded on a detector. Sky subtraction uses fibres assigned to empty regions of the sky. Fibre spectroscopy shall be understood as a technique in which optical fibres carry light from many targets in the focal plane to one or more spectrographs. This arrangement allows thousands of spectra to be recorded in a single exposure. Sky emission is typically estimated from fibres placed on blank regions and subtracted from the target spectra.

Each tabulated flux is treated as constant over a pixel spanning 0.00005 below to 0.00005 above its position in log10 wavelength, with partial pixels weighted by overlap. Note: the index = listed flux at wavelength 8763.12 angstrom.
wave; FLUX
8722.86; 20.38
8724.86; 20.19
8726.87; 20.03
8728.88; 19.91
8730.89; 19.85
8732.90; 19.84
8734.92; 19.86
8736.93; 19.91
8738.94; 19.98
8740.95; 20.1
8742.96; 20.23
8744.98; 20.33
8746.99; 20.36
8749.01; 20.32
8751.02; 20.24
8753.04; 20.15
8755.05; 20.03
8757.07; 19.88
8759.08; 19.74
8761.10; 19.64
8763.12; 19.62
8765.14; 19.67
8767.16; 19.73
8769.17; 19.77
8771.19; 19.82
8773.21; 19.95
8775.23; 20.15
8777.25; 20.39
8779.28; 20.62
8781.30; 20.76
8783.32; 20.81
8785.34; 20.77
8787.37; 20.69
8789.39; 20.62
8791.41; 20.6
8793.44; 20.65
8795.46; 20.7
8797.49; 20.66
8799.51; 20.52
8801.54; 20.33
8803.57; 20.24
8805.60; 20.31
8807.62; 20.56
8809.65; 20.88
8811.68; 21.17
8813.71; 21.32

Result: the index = 19.62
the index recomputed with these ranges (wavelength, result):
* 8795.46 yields 20.7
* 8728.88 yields 19.91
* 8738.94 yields 19.98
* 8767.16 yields 19.73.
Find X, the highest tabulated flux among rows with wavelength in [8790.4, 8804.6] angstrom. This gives 20.7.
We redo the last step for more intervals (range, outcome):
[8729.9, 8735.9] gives 19.86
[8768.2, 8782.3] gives 20.76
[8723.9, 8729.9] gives 20.19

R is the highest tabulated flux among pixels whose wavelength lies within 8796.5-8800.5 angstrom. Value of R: 20.66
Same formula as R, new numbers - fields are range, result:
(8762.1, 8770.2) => 19.77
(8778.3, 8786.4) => 20.81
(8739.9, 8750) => 20.36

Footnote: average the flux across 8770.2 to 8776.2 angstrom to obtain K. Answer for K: 20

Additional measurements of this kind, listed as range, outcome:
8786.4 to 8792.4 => 20.7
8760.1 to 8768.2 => 19.7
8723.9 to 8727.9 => 20.1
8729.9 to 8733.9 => 19.8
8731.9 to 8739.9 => 19.9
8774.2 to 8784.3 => 20.5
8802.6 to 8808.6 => 20.4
